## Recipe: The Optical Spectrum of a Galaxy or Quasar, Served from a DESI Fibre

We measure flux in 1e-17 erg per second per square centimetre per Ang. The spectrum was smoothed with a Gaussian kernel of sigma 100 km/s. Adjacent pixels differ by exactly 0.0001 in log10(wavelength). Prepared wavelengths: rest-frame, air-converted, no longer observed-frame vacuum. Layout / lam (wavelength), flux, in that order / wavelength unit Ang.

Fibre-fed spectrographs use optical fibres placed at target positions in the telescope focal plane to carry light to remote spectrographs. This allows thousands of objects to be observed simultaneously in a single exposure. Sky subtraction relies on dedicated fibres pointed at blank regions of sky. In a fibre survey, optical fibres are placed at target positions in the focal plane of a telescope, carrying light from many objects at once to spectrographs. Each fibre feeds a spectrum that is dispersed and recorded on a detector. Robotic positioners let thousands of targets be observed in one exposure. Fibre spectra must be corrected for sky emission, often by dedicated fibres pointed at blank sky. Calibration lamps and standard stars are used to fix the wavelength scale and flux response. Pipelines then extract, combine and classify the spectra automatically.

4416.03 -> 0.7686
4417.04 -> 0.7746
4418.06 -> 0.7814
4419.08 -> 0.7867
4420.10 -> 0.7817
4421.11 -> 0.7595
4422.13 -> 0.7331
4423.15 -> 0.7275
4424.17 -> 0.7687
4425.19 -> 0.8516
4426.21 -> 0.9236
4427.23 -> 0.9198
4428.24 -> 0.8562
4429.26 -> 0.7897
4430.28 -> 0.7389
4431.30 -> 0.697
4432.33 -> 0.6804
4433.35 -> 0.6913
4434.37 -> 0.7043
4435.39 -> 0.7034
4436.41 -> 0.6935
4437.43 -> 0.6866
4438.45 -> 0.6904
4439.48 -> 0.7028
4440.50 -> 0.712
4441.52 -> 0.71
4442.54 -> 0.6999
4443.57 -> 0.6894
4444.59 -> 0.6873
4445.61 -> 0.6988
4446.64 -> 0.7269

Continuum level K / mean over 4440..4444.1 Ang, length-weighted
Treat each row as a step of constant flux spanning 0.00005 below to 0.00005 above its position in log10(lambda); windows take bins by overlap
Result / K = 0.703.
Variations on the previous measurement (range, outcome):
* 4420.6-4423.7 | 0.741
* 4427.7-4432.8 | 0.754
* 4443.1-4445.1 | 0.69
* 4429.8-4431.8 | 0.718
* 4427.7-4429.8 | 0.827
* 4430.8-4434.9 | 0.692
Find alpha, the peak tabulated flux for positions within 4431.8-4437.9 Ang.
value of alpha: 0.7043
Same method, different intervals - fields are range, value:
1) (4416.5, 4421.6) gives 0.7867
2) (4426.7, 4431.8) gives 0.9198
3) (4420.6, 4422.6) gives 0.7595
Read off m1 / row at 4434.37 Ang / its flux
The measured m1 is 0.7043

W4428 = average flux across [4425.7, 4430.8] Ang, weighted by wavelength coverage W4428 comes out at 0.847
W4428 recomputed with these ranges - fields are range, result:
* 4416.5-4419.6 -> 0.781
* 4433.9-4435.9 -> 0.705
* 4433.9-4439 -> 0.695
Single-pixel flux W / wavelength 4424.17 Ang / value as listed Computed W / 0.7687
